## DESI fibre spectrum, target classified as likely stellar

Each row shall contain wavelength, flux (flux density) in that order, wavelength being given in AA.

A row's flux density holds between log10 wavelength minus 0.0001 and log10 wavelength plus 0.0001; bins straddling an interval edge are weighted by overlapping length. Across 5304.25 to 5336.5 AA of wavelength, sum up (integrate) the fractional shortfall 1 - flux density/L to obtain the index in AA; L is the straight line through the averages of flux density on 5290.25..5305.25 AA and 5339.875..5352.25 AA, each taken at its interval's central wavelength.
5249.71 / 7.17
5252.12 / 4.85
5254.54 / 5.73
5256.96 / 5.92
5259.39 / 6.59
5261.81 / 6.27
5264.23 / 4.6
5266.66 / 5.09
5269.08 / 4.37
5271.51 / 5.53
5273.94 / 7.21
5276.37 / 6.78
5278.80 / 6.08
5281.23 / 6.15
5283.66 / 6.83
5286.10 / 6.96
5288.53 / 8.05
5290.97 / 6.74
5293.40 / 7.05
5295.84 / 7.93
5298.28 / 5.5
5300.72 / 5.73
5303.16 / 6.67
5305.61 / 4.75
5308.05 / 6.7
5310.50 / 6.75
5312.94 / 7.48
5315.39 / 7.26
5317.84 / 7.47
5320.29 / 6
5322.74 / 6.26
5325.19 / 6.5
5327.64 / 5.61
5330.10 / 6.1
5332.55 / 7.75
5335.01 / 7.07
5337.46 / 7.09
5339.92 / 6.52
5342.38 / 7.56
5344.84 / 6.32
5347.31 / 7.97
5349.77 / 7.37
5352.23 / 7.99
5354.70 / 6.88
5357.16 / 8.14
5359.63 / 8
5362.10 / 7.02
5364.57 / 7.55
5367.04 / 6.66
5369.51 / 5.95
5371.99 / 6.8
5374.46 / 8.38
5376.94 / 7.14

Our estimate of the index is 1.3 AA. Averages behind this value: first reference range 6.49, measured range 6.6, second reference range 7.29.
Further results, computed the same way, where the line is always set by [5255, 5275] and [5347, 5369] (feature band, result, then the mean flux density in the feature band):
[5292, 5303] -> -0.5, 6.57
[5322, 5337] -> 0.7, 6.59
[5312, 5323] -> -0.4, 6.93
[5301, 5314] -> 0.2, 6.4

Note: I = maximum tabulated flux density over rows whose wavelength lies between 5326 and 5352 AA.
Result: 7.97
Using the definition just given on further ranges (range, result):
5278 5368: 8.14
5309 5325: 7.48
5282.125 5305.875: 8.05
